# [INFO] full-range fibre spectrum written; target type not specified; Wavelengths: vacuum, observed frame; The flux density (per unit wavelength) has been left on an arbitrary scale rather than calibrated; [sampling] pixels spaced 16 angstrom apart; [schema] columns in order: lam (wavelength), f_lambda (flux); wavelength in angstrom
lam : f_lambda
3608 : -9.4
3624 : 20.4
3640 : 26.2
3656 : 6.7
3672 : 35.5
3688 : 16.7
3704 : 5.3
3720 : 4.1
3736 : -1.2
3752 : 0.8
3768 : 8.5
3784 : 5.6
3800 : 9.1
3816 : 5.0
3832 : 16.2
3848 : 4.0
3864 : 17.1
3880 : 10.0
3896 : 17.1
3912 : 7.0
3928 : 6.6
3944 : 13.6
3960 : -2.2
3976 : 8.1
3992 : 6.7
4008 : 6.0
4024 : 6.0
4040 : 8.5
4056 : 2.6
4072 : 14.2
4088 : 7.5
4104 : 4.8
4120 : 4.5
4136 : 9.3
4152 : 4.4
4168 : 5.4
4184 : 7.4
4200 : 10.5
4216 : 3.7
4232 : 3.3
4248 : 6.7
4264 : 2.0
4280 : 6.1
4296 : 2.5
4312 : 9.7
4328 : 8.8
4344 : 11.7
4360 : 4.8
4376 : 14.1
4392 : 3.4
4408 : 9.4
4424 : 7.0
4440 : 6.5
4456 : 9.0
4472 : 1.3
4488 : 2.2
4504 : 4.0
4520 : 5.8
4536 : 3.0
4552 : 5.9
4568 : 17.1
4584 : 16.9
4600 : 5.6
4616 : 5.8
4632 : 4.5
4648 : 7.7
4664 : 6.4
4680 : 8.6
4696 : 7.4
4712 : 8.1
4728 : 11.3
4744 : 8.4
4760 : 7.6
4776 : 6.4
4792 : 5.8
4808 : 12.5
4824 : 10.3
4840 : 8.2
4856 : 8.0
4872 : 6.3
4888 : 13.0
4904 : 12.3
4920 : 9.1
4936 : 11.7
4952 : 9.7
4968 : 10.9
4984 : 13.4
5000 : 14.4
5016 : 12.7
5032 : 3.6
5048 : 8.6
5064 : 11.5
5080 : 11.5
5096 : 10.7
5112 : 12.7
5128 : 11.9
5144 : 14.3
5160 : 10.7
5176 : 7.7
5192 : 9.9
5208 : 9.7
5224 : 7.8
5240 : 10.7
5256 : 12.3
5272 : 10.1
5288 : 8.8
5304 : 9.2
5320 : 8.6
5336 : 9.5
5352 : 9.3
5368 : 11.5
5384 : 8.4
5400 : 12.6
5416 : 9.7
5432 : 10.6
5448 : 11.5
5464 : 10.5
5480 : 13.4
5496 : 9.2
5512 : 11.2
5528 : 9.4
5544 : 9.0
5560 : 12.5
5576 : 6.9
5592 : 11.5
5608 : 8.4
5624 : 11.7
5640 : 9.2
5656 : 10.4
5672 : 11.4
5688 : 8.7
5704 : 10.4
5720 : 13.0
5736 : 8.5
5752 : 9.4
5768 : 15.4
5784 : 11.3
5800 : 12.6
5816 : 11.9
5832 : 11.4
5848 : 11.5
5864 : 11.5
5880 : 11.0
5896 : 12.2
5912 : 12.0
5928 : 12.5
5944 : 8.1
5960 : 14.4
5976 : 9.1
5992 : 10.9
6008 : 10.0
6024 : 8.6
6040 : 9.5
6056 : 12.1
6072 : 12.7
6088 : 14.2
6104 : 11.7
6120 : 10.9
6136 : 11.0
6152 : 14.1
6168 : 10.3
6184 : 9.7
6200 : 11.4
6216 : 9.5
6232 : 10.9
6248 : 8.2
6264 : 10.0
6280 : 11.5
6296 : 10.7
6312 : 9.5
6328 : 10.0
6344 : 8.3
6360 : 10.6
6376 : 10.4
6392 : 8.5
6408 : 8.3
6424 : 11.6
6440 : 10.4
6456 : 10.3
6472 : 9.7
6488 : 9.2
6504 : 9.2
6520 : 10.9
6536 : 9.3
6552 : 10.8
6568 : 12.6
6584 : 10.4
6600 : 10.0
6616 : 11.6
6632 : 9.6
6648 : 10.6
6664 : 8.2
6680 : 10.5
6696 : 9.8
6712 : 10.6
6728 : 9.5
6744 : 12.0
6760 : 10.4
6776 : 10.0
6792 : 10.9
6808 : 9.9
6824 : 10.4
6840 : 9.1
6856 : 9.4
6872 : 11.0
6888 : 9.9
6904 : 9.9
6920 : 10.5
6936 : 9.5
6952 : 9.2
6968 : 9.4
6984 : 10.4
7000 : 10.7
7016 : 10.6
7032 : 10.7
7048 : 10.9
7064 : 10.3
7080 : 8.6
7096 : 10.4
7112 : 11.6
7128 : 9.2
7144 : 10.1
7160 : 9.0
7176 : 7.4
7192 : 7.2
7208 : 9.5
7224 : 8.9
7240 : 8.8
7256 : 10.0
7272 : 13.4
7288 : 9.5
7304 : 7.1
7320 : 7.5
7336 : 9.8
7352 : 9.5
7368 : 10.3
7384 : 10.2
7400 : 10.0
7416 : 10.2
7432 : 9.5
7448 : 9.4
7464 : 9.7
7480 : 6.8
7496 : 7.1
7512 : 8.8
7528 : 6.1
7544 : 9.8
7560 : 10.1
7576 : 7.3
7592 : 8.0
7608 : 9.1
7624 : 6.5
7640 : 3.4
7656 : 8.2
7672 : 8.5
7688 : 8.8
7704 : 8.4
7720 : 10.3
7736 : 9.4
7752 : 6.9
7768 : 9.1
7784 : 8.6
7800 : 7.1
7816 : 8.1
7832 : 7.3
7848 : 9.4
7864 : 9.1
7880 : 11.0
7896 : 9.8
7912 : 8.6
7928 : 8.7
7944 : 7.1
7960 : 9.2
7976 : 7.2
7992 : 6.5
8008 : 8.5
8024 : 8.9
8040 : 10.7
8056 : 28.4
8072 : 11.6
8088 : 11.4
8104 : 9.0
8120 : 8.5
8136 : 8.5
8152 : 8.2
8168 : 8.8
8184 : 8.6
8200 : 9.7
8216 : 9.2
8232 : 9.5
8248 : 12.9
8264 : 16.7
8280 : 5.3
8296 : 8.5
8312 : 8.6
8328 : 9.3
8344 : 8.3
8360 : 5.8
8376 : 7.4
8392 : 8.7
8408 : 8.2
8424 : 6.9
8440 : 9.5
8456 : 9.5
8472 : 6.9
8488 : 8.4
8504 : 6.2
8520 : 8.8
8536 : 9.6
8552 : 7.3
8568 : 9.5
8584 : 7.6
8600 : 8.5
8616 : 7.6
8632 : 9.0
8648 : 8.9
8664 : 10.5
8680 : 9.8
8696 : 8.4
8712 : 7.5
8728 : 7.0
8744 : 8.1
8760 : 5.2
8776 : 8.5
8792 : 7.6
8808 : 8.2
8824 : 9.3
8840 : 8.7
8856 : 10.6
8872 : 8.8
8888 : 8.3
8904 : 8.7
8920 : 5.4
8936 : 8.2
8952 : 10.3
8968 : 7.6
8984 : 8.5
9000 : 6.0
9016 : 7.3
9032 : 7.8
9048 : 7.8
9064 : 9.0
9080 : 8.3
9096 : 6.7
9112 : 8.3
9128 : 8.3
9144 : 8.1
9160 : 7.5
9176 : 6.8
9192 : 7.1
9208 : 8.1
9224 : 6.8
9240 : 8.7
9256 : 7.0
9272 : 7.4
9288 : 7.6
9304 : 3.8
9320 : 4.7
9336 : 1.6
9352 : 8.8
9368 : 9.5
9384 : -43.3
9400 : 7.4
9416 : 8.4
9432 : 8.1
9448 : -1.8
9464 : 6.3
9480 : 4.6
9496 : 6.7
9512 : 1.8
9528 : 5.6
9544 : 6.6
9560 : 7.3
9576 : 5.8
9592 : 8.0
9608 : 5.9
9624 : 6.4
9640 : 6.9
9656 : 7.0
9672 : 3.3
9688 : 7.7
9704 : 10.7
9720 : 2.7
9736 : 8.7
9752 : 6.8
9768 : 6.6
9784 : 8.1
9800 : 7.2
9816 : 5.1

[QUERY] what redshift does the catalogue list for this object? 0.23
